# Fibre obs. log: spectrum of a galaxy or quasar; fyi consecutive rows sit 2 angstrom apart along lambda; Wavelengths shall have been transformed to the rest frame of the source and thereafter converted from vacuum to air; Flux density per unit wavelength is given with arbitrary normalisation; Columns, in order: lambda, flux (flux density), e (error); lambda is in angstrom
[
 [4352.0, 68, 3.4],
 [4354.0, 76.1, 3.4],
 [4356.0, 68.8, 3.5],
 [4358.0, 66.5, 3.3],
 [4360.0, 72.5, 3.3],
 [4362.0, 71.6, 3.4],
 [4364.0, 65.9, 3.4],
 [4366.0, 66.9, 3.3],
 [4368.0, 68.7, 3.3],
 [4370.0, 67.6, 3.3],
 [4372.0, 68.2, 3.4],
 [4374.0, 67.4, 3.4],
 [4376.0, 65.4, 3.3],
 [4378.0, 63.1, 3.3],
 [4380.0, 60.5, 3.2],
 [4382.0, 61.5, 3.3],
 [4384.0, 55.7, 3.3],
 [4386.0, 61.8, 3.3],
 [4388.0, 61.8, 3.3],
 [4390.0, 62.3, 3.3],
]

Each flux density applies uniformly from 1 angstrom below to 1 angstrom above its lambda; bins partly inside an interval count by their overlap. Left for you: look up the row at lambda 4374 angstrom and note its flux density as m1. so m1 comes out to 67.4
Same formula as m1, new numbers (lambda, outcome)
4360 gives 72.5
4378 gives 63.1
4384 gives 55.7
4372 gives 68.2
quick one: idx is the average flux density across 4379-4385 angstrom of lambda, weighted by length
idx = 59.2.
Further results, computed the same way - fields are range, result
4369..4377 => 67.2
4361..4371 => 68.1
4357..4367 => 68.7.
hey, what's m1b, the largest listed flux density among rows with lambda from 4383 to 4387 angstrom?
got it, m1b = 61.8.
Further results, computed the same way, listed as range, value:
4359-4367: 72.5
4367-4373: 68.7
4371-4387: 68.2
